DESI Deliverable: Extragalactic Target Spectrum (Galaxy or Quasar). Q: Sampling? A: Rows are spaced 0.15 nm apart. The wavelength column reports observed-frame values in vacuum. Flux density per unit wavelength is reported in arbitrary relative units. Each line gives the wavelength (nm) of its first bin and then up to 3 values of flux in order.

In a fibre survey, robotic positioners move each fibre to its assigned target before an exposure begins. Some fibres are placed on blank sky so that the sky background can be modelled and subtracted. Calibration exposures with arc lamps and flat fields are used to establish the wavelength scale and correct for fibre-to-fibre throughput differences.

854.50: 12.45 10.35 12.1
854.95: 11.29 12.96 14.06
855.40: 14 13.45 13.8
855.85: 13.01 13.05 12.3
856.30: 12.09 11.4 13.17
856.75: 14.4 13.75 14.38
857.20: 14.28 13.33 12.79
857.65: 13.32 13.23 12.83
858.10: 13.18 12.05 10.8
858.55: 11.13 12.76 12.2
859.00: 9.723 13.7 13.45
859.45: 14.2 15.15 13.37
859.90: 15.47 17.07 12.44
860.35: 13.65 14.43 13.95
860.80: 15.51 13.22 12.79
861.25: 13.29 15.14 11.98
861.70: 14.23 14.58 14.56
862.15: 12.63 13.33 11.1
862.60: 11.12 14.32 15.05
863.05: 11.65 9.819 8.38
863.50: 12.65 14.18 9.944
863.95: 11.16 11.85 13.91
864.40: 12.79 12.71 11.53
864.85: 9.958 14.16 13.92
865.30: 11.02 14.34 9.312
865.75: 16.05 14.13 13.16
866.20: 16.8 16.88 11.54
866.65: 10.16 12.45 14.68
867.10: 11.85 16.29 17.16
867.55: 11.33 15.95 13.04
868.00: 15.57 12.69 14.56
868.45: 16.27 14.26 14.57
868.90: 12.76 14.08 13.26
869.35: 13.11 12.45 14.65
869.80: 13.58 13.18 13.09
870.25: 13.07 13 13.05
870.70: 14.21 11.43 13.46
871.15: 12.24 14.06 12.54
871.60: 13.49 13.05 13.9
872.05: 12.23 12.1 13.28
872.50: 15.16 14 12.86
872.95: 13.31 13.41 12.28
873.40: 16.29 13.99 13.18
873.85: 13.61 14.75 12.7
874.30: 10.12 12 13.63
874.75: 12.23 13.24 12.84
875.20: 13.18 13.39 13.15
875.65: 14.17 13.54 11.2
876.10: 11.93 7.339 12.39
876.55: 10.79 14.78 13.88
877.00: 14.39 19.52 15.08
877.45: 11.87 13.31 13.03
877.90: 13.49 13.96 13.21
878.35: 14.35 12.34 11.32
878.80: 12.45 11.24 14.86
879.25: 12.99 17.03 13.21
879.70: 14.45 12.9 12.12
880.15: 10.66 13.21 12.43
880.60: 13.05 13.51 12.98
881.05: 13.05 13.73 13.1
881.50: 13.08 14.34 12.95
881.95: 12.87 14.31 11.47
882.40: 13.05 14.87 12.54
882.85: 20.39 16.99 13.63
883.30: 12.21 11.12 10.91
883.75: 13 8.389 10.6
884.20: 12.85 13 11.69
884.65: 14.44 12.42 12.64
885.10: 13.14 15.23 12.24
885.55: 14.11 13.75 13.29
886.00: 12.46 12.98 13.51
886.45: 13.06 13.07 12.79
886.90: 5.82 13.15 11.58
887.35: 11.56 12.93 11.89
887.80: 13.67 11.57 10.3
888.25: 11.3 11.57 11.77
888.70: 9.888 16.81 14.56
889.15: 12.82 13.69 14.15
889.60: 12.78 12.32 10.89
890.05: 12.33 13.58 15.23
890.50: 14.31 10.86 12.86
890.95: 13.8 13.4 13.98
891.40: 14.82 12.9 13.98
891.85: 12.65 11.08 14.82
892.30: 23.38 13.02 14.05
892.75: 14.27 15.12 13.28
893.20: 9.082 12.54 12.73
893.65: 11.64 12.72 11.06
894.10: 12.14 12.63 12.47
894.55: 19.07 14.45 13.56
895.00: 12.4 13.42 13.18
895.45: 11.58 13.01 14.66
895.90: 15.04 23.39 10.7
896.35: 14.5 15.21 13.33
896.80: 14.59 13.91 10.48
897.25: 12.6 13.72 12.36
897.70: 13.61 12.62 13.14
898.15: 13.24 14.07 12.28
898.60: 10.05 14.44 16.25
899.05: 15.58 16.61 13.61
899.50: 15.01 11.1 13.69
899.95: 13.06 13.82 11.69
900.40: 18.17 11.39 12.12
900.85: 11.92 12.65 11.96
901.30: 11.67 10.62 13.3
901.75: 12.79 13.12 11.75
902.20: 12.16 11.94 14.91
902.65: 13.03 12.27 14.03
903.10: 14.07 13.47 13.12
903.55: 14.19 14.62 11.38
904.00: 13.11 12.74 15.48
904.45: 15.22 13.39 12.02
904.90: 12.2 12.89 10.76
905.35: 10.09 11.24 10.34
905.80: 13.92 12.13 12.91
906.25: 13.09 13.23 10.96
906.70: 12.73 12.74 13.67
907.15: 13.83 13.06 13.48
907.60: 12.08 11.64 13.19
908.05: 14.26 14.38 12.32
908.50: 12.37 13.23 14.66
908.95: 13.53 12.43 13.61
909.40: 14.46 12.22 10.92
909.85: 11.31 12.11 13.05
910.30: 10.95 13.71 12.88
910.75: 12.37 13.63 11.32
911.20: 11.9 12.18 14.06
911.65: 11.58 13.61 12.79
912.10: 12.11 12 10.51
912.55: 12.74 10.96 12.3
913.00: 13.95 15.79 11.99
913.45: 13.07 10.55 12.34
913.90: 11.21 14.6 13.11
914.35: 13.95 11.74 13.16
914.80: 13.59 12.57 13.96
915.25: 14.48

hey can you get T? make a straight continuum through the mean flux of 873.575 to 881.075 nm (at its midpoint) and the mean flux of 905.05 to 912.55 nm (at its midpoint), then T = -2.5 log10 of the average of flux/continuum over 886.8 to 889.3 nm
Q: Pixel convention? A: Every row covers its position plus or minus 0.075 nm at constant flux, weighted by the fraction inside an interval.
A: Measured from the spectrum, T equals 0.08 mag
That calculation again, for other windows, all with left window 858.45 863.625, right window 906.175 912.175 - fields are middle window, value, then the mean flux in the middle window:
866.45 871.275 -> -0.035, 13.5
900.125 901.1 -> -0.012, 13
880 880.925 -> 0.037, 12.6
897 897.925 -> 0.024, 12.6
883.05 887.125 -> 0.045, 12.5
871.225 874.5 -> -0.018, 13.3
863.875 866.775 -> 0.020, 12.9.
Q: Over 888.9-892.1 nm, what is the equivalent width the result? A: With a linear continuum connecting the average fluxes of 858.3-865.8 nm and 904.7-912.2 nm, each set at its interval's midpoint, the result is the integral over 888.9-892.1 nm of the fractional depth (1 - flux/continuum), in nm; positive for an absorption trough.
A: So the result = -0.129 nm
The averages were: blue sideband 12.9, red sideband 12.6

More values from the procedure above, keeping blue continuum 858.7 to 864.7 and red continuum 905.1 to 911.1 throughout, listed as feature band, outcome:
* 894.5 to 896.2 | -0.25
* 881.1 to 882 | -0.03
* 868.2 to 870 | -0.12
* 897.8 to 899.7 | -0.15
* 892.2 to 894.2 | -0.11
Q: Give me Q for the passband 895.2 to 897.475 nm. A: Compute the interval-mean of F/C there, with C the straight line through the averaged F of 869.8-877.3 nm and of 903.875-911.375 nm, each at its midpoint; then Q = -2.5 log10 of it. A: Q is -0.09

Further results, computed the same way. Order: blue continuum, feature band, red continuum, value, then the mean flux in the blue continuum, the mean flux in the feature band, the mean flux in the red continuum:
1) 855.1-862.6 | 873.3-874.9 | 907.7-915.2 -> -0.007 mag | 13.3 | 13.2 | 12.7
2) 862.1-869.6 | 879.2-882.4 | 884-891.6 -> -0.028 mag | 13.1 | 13.2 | 12.8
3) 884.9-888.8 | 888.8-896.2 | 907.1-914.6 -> -0.107 mag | 12.3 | 13.7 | 12.7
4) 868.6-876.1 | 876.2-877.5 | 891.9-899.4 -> -0.013 mag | 13.2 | 13.5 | 13.7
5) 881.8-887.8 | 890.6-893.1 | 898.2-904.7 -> -0.082 mag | 12.8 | 14.1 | 13.3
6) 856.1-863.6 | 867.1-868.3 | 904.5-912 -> -0.108 mag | 13.1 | 14.4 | 12.6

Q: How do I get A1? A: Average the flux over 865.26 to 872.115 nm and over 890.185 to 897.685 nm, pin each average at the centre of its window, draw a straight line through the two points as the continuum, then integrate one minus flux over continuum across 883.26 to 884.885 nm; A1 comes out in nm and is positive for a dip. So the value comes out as 0.21 nm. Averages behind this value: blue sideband 13.6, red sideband 13.7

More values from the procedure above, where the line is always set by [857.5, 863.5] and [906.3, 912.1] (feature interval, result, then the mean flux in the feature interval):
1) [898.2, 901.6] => -0.11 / 13.3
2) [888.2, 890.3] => 0.02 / 12.8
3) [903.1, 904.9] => -0.09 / 13.5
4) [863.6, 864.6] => 0.06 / 12.3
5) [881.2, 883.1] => -0.17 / 14.1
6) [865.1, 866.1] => 0.00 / 13.1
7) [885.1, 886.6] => -0.05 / 13.4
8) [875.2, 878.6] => -0.06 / 13.2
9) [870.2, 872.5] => -0.01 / 13.1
